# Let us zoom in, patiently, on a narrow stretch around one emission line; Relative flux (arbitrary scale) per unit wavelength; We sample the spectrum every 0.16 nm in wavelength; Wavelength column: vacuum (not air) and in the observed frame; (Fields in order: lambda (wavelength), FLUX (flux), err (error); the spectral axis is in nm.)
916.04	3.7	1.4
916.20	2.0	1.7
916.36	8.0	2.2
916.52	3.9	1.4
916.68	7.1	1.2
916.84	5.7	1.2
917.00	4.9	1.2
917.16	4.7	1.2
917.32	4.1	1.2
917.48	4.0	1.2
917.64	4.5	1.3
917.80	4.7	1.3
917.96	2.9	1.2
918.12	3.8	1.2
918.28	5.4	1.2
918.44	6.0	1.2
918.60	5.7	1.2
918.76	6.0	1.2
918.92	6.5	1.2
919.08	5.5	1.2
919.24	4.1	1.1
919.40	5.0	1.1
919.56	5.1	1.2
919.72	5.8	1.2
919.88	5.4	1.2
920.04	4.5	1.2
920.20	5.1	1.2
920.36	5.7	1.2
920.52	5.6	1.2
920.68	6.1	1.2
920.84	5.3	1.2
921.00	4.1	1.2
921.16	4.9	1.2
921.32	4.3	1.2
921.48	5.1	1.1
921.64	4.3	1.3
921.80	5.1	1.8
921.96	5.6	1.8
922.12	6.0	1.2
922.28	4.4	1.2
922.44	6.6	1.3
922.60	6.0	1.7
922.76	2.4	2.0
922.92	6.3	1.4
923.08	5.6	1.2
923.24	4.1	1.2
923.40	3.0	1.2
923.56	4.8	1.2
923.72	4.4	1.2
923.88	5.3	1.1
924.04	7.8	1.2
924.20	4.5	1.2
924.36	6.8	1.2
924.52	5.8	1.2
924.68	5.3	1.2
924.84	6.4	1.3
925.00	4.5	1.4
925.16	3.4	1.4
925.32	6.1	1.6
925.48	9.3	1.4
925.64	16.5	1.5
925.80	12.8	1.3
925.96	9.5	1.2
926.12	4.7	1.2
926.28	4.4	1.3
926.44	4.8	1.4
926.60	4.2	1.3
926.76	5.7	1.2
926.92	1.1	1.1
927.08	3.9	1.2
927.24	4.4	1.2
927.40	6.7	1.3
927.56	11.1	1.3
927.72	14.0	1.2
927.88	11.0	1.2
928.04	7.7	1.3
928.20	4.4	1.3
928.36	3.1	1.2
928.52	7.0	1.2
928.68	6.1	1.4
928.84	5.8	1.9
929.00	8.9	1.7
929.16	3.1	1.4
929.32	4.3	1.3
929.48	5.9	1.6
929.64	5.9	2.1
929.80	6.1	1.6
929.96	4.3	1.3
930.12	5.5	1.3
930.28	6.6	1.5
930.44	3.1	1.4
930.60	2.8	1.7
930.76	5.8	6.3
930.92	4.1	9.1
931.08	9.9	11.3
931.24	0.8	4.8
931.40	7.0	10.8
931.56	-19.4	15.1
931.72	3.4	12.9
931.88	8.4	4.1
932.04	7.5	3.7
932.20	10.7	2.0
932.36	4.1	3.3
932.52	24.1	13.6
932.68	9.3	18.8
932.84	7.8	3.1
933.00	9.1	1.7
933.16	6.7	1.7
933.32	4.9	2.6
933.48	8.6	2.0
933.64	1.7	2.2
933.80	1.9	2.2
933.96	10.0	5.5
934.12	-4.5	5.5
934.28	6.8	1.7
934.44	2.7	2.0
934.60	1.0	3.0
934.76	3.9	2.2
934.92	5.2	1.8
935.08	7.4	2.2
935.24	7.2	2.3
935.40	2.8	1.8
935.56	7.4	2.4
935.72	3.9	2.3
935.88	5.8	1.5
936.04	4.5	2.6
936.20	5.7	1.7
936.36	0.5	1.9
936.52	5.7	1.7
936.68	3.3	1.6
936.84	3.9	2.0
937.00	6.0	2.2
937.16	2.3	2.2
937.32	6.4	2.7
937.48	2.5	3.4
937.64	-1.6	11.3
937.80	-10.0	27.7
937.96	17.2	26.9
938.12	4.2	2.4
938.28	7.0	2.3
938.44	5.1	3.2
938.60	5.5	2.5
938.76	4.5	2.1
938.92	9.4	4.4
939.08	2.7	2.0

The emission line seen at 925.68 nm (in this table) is [S II] 6716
